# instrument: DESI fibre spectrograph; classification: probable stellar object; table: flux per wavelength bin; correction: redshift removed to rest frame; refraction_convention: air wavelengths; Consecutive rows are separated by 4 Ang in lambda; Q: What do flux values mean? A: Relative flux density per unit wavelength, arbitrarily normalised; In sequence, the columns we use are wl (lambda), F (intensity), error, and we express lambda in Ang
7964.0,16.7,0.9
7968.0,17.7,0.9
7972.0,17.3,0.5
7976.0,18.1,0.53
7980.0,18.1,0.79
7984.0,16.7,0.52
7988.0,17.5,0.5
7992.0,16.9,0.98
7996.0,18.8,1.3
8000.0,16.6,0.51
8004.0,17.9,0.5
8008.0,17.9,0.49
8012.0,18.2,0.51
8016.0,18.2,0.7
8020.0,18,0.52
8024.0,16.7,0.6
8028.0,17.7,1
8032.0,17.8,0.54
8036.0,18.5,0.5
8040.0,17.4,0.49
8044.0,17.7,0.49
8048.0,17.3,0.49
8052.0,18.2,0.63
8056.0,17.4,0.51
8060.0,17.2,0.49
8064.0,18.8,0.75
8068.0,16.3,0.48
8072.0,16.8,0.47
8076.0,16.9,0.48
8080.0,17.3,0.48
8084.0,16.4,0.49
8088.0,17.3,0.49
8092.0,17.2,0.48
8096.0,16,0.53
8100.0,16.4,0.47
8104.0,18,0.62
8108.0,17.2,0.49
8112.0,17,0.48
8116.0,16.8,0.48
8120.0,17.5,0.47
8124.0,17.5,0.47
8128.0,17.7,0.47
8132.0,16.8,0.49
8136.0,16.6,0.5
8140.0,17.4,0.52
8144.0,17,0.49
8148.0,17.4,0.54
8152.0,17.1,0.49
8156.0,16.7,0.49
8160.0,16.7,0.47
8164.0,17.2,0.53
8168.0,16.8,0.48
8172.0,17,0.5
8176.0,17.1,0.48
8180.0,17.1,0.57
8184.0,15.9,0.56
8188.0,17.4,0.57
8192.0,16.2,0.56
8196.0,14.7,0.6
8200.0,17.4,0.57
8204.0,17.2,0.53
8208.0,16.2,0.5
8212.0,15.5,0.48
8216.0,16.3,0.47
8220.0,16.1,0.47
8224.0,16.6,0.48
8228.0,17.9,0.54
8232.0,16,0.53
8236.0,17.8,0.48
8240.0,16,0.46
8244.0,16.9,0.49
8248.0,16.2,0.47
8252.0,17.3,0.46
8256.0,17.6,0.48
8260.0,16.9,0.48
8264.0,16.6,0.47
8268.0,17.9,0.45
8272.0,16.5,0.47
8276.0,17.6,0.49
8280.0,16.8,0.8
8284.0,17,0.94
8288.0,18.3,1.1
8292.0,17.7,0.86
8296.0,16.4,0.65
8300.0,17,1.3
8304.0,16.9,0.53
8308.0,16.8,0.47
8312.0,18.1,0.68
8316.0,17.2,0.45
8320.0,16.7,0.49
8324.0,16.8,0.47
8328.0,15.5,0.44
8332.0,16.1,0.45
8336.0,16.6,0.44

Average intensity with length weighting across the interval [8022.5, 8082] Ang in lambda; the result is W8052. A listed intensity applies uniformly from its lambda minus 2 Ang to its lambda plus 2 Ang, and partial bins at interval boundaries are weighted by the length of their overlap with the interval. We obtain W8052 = 17.5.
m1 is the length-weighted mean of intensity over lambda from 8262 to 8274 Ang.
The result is 17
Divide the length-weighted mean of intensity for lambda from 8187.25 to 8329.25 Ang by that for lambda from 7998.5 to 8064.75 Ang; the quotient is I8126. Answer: 0.9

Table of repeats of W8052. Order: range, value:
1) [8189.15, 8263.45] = 16.6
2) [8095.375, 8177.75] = 17.1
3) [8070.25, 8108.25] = 16.9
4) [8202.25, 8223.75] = 16.3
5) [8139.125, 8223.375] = 16.7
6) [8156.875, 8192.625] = 16.8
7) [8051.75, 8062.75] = 17.6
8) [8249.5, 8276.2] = 17.2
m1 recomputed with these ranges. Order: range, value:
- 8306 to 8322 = 17.2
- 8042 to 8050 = 17.5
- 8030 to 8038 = 18.1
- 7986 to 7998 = 17.7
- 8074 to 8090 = 17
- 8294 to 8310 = 16.8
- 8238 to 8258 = 16.8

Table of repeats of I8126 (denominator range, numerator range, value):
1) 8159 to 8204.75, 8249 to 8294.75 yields 1.03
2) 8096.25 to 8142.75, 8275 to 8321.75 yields 1.00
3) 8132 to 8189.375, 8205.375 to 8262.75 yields 0.98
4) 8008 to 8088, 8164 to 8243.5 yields 0.95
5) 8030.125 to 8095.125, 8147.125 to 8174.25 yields 0.98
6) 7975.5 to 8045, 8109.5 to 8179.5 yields 0.97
